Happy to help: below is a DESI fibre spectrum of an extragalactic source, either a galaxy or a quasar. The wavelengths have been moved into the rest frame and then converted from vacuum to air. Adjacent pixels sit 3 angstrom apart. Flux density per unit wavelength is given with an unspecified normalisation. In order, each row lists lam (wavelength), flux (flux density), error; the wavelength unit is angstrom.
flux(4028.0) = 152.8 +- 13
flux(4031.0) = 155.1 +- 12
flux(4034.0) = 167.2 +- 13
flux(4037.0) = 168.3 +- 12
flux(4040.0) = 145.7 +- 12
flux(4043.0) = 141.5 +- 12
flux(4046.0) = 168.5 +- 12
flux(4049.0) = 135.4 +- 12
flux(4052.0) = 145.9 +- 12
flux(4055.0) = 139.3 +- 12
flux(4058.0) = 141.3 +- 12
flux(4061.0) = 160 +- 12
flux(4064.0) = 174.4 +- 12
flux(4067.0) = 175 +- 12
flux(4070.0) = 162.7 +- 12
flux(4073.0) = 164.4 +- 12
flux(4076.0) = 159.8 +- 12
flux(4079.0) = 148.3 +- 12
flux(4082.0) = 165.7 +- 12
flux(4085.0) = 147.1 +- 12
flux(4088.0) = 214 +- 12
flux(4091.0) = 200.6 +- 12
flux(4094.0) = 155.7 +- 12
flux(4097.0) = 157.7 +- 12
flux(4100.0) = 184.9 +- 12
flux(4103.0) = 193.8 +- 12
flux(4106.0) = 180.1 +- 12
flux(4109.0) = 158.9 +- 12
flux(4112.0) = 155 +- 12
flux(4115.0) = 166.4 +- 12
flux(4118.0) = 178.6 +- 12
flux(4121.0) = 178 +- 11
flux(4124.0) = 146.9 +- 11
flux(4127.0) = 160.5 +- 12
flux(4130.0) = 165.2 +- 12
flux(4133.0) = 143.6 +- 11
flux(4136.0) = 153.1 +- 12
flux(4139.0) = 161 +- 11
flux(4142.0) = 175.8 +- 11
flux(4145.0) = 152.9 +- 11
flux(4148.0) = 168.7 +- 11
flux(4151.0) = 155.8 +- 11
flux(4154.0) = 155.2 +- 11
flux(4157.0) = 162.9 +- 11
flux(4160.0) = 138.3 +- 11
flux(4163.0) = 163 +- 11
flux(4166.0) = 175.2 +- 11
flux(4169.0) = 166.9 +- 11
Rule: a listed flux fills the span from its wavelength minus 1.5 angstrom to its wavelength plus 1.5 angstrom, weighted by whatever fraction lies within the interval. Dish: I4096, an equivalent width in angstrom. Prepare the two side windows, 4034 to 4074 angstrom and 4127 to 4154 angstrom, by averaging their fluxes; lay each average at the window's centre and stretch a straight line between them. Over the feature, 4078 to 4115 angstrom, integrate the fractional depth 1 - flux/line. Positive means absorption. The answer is -3.4 angstrom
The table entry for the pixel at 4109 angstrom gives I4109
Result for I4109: 158.9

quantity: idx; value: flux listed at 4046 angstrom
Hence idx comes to 168.5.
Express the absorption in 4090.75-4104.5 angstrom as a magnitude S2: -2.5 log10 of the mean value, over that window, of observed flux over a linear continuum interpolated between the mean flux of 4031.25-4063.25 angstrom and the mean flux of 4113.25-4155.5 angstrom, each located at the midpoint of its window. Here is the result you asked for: -0.12 mag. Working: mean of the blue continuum 152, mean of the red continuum 162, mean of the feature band 177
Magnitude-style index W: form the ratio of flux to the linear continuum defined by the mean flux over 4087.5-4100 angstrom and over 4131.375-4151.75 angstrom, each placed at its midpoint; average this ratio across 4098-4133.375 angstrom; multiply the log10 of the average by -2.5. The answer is 0.01 mag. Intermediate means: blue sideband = 180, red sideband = 159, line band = 168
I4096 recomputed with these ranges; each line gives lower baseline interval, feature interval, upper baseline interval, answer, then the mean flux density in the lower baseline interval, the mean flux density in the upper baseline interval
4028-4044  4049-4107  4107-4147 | -2.7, 156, 162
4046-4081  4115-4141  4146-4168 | -0.5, 156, 160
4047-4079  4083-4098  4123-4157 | -1.8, 156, 158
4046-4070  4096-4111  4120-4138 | -1.8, 155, 157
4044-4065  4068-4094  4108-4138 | -2.4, 151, 161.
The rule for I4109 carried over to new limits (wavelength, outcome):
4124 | 146.9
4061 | 160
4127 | 160.5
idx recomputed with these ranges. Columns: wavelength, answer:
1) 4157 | 162.9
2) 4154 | 155.2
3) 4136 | 153.1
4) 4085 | 147.1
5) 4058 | 141.3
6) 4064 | 174.4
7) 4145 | 152.9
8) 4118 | 178.6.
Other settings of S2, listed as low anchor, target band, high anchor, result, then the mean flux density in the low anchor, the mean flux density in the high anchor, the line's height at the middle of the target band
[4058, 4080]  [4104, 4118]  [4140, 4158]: -0.04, 162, 162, 162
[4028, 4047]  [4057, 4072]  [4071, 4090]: 0.00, 157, 167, 164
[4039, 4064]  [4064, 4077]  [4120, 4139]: -0.11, 149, 158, 151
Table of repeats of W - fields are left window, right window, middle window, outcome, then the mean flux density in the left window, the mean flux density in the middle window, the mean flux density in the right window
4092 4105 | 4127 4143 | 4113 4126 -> -0.01 mag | 174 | 167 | 159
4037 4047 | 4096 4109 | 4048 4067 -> 0.06 mag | 154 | 152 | 178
